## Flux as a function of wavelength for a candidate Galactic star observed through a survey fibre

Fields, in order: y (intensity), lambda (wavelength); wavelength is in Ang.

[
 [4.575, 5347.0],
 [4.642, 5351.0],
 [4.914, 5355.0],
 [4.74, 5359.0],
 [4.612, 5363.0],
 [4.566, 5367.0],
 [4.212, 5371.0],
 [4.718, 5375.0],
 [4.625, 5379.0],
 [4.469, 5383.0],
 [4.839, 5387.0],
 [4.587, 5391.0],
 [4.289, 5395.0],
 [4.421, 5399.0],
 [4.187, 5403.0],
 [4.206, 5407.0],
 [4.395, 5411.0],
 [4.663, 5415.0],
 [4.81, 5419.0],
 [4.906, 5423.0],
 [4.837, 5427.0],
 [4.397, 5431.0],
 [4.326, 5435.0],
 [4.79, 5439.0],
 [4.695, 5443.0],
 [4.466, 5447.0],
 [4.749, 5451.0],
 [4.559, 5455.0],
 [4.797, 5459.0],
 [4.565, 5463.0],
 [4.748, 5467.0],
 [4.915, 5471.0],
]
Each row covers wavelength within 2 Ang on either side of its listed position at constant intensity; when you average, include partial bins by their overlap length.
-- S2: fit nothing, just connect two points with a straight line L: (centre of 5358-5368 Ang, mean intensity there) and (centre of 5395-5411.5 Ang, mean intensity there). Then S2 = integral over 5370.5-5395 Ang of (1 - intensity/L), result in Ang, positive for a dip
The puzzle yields -0.6 Ang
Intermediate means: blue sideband 4.64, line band 4.57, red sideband 4.29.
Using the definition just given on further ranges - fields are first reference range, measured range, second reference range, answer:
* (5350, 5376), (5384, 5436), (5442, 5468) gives 1.2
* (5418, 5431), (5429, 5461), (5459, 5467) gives 0.8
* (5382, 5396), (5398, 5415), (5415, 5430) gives 1.3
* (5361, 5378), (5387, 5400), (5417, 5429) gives 0.5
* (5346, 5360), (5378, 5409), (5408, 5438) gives 1.4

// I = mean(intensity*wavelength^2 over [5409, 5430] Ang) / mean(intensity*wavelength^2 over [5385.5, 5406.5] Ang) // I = 1.07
